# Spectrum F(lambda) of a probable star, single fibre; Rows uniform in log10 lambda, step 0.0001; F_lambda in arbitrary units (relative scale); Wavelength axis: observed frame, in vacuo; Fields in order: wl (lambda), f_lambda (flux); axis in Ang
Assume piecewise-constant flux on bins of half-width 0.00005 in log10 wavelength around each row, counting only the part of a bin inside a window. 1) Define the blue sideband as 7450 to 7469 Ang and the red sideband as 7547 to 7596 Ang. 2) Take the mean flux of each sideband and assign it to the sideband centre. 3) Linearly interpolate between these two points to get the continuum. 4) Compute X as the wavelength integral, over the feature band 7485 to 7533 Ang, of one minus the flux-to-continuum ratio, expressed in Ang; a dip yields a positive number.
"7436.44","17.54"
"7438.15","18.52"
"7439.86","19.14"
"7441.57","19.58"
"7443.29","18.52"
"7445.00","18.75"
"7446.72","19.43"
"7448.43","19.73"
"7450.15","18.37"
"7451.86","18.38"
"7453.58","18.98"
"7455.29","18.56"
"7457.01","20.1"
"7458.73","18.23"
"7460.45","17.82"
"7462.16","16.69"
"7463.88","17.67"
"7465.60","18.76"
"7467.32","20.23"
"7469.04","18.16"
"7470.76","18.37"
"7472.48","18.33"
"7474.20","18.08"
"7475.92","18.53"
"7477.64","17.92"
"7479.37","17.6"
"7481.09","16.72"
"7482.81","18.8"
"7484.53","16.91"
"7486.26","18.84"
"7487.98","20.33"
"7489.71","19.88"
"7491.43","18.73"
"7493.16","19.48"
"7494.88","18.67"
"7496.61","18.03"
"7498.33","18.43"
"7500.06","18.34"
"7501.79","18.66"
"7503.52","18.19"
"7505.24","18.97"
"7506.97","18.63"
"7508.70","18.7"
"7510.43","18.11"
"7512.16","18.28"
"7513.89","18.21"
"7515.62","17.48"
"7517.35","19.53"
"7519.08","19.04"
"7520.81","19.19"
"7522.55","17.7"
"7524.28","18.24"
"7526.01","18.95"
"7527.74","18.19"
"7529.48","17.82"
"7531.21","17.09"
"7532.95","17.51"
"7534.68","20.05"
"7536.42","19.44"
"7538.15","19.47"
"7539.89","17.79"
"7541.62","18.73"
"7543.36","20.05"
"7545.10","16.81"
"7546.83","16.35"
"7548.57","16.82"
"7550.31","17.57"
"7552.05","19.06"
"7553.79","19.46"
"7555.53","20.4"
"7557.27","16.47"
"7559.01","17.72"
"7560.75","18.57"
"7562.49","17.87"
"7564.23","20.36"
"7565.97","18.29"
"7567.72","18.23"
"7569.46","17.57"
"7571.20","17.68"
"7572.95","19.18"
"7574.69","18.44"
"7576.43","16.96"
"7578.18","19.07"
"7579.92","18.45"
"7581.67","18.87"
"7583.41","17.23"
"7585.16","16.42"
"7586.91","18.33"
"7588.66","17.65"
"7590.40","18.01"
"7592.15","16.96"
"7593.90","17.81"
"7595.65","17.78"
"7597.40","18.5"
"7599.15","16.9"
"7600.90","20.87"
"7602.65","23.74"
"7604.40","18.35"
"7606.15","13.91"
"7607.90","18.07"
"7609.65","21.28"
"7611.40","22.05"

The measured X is -0.6 Ang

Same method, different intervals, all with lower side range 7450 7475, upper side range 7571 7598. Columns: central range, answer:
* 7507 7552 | -0.30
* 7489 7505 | -0.35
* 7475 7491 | -0.03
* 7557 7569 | -0.16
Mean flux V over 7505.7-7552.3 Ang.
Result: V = 18.3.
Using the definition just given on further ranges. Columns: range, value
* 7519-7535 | 18.3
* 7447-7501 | 18.5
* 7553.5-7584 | 18.4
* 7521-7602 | 18.2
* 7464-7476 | 18.6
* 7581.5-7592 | 17.6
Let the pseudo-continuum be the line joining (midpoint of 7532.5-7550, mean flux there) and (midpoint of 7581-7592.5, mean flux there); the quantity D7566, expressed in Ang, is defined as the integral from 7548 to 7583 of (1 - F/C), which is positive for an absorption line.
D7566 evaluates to -0.8 Ang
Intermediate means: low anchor 18.3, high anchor 17.7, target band 18.4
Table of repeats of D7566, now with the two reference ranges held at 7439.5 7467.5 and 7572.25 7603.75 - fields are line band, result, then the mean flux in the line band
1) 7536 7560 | 0.28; 18.3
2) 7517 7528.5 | -0.07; 18.7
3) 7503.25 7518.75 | 0.08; 18.5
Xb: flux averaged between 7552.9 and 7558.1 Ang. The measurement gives 18.8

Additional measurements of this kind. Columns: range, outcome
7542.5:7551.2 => 17.5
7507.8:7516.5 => 18.2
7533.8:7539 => 19.7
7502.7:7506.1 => 18.6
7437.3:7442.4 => 19.1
